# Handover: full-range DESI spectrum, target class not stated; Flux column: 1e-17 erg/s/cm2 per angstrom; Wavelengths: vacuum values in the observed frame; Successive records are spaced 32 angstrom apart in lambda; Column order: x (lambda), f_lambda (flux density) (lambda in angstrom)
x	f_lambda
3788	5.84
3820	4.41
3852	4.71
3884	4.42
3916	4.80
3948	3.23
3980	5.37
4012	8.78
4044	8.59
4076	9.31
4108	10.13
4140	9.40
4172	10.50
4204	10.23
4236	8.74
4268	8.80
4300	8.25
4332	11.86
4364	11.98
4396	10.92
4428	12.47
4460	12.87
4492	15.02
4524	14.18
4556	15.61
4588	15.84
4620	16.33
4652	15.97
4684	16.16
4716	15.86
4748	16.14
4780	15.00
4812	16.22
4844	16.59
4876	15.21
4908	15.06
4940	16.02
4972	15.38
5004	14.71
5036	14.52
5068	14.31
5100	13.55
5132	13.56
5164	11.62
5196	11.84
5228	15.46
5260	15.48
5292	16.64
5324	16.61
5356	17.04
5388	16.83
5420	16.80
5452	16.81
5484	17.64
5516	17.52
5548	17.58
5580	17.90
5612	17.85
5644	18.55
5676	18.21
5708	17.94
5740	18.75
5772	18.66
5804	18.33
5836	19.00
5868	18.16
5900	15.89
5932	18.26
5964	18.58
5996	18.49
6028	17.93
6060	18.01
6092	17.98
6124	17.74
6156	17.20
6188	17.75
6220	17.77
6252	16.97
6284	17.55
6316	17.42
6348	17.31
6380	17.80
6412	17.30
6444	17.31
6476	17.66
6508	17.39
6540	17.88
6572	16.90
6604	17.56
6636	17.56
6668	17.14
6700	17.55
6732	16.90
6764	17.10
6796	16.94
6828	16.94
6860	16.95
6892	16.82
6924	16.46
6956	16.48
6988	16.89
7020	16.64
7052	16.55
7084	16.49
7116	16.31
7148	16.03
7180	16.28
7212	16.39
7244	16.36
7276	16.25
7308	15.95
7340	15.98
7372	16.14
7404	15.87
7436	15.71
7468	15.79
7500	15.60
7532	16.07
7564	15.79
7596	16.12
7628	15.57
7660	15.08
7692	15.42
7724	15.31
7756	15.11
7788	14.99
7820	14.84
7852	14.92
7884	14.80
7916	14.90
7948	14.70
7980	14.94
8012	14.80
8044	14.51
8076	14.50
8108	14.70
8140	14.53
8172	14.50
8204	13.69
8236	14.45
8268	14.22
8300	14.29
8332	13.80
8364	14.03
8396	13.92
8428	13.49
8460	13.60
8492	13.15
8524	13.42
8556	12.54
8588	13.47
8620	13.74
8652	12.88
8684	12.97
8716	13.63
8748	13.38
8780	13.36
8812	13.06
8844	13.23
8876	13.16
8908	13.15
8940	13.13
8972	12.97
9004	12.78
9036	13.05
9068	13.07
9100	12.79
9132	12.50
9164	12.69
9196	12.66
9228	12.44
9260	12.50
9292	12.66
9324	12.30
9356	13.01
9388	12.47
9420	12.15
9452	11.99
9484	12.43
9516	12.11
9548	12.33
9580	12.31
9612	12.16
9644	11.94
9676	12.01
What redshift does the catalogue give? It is 0.000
